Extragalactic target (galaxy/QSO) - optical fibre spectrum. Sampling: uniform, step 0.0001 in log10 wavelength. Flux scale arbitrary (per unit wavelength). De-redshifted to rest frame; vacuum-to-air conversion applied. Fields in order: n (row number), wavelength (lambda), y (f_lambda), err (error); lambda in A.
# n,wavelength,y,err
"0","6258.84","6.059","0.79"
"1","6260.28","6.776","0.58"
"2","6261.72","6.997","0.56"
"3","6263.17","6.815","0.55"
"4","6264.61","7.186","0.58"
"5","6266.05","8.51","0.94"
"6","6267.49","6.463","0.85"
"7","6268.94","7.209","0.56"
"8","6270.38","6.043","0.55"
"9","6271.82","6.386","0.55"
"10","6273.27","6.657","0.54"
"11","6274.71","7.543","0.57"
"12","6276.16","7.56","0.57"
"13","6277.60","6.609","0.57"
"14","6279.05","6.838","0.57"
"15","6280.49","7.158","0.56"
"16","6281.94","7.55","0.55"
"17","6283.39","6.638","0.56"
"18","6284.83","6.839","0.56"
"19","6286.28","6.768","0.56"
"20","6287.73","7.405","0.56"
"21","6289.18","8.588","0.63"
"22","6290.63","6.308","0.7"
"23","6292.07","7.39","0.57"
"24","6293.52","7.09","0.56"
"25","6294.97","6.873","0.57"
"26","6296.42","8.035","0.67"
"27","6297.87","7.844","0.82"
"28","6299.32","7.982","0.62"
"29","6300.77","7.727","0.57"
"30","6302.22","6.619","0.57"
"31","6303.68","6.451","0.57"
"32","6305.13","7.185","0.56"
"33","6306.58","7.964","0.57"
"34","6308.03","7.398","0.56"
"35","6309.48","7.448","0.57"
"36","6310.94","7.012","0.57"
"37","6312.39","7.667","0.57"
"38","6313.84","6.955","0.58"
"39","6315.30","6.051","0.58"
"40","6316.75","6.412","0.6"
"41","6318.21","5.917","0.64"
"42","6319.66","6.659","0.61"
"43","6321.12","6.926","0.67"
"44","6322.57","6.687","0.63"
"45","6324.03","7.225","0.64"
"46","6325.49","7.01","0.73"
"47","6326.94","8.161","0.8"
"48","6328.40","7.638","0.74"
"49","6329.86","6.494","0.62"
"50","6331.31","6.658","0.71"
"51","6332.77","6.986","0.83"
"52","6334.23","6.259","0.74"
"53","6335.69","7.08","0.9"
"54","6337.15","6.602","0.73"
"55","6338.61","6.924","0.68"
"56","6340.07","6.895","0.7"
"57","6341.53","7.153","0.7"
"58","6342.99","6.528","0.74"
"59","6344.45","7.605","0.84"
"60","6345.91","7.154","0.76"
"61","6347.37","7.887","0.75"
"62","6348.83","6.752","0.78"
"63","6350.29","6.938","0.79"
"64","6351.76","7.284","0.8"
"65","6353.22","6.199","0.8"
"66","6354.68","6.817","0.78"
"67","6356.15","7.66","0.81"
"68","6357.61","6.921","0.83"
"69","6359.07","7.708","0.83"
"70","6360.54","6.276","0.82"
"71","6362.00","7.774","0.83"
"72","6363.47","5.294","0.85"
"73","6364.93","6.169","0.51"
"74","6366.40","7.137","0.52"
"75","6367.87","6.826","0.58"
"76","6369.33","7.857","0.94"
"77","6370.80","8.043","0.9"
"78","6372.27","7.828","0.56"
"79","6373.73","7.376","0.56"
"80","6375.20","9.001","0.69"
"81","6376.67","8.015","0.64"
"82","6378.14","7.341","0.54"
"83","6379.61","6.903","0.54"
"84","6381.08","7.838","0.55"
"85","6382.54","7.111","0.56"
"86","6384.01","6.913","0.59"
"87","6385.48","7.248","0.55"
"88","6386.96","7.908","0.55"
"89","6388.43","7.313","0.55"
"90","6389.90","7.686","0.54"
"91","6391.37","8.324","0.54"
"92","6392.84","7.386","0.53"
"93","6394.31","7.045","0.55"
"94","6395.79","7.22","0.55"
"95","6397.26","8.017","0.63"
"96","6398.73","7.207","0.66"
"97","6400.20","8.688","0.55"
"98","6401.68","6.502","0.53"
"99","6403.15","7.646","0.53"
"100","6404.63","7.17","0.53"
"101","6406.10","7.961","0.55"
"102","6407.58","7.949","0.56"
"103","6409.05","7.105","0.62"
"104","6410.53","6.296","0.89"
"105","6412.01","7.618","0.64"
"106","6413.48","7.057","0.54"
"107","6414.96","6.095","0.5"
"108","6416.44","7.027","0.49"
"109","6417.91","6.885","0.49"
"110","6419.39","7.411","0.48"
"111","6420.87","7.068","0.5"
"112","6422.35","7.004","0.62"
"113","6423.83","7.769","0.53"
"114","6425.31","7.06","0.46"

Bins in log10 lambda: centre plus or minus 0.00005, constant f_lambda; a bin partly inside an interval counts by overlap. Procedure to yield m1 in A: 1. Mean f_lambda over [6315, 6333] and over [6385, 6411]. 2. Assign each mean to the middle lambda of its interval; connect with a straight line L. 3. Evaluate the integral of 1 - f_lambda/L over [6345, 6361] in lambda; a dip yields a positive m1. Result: 0.1 A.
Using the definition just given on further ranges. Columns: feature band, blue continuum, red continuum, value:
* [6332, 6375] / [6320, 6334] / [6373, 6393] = 1.5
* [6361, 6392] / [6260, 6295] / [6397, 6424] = -0.9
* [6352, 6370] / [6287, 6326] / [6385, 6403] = 1.2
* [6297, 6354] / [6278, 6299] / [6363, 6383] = 2.0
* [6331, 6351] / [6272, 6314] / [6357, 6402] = 1.0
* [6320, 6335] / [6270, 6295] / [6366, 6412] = 0.5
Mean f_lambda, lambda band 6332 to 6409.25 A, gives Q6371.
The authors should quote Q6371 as 7.27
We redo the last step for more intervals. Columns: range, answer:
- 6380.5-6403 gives 7.5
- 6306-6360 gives 7.01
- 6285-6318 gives 7.21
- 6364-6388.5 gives 7.45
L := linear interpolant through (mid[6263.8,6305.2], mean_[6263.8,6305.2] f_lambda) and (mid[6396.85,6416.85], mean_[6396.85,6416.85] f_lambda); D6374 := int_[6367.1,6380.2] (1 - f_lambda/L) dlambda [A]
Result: -0.8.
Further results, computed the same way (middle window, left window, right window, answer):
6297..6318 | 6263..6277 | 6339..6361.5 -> -0.3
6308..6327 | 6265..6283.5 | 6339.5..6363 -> 0.4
